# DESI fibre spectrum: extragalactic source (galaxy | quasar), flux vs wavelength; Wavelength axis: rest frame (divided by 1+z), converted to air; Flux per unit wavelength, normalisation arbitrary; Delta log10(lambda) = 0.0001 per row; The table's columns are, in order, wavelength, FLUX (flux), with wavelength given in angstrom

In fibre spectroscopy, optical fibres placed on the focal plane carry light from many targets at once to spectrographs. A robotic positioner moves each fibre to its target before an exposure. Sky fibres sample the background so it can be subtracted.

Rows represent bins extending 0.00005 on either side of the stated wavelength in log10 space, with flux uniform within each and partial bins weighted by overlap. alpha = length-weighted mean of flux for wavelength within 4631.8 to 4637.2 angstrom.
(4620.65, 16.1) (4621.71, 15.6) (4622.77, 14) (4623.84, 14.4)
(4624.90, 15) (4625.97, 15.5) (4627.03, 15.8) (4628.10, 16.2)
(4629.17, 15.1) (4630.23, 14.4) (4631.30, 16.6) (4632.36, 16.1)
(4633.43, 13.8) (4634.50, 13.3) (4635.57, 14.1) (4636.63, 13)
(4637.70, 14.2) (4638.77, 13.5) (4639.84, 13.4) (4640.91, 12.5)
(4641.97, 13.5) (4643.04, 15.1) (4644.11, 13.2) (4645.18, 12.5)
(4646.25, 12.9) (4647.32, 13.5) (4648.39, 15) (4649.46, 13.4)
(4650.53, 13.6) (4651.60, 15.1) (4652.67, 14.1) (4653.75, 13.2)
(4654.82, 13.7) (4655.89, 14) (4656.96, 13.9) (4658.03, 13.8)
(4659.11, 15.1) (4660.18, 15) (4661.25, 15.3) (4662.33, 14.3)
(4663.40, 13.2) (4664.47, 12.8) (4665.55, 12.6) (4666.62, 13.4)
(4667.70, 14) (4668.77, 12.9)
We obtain 14.1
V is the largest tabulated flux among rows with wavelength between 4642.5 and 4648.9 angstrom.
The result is 15.1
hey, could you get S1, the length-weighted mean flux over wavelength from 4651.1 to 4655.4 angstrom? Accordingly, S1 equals 14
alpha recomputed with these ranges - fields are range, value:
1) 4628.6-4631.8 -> 15.4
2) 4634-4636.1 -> 13.7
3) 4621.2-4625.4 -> 14.8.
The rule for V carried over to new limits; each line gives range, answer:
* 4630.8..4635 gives 16.6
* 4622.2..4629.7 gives 16.2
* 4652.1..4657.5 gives 14.1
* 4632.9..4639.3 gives 14.2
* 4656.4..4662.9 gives 15.3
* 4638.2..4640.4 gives 13.5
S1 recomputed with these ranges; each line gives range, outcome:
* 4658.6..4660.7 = 15.1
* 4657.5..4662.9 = 14.7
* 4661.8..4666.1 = 13.2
